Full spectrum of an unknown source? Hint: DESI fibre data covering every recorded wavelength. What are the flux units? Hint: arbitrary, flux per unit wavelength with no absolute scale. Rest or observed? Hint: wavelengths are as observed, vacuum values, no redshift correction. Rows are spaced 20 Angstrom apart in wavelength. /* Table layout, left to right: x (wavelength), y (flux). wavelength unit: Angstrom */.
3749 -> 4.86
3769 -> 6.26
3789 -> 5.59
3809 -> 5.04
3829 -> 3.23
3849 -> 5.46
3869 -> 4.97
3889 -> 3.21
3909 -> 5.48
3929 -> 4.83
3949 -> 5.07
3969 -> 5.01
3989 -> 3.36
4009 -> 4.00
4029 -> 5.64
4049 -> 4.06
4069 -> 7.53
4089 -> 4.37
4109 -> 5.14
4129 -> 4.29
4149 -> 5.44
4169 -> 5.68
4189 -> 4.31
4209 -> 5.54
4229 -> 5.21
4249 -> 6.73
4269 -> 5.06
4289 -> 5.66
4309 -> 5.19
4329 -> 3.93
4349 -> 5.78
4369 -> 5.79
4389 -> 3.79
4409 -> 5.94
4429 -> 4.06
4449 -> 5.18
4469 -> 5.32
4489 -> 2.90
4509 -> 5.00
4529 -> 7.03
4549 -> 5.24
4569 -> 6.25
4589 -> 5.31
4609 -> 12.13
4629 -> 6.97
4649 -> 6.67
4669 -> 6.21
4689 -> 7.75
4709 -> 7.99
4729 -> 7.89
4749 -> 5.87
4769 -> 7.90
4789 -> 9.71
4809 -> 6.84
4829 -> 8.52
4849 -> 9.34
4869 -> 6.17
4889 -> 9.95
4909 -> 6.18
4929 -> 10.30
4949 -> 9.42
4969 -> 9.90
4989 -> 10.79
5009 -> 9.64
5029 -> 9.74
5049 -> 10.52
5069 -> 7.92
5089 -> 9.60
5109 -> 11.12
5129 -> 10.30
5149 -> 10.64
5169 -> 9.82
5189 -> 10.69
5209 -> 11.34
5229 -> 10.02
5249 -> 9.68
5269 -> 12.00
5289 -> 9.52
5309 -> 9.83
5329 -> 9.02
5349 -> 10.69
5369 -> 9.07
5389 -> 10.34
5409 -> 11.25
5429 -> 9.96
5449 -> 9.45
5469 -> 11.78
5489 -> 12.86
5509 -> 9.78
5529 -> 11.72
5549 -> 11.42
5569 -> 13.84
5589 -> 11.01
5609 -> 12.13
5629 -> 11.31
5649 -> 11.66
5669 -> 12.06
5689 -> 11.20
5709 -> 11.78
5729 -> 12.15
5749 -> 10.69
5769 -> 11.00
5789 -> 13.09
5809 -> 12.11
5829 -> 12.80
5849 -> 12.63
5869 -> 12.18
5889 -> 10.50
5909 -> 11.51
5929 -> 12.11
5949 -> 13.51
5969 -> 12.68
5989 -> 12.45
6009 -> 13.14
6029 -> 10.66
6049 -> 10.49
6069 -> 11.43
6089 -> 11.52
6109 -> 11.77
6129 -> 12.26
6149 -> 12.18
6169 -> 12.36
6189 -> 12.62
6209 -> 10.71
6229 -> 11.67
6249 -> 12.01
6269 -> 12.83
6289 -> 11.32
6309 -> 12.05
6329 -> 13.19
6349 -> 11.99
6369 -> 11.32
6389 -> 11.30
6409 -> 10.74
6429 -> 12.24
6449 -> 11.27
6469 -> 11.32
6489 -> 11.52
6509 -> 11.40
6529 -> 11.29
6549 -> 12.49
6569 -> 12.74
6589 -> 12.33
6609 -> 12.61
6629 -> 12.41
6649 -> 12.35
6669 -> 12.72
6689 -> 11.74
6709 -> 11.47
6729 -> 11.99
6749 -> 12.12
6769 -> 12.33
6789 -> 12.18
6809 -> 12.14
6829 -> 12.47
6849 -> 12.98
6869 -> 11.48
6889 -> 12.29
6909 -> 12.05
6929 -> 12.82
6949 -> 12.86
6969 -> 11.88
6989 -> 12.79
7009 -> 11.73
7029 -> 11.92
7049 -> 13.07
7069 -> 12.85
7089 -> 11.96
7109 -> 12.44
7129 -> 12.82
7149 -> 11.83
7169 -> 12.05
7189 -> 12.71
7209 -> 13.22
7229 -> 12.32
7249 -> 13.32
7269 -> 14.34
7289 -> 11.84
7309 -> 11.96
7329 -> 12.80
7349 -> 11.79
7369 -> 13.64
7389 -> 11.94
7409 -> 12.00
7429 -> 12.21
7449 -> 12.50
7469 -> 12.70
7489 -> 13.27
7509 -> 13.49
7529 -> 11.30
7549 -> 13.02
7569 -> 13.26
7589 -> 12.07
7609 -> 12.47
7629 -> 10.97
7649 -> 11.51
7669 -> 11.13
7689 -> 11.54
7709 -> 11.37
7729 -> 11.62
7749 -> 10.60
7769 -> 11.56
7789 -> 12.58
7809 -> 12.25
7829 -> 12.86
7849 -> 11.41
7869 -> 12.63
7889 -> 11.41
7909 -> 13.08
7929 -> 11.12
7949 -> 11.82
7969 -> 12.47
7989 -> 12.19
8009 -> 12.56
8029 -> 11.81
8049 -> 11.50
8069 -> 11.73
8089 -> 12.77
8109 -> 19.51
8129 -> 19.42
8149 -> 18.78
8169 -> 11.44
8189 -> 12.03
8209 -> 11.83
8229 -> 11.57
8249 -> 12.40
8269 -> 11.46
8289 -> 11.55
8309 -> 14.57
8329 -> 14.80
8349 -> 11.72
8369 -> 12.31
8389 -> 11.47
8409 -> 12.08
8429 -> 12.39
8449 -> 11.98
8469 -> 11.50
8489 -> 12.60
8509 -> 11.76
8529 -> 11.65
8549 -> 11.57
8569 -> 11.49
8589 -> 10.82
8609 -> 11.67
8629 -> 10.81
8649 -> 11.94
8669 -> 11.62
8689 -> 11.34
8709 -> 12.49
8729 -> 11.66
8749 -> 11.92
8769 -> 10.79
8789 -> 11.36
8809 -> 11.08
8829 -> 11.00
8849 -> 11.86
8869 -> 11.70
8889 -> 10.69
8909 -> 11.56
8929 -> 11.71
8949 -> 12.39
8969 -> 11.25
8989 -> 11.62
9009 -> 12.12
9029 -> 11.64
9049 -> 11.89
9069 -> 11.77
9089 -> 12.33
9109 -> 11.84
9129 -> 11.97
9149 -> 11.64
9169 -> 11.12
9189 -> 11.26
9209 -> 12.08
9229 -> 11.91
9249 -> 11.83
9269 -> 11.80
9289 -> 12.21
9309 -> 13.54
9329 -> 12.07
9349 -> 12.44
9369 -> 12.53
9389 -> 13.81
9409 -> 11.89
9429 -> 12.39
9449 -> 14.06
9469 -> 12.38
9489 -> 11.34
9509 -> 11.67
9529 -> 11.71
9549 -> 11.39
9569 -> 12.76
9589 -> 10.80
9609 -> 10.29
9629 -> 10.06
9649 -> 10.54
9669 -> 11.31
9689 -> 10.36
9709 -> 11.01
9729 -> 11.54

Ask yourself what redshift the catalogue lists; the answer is 0.237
